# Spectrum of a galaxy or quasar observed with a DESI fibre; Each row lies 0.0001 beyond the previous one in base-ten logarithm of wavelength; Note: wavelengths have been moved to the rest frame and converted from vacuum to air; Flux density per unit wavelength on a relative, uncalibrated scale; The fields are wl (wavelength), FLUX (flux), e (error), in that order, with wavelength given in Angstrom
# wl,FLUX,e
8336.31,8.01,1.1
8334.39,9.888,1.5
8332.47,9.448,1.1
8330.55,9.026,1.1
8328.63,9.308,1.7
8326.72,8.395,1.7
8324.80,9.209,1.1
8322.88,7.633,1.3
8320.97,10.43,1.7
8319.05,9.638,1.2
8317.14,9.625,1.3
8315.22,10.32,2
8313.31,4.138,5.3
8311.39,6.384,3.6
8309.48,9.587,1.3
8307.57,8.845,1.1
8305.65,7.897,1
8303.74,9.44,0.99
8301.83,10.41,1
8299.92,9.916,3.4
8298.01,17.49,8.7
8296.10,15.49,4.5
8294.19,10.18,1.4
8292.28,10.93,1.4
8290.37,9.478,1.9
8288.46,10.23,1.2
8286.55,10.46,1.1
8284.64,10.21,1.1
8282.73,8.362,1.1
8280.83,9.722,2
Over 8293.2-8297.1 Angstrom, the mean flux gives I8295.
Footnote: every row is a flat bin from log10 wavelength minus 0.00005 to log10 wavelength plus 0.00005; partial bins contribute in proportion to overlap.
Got 12.9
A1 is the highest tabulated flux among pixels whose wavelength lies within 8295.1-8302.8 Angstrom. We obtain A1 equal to 17.49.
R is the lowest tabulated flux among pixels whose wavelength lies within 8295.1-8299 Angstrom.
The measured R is 15.49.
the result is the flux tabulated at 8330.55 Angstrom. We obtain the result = 9.026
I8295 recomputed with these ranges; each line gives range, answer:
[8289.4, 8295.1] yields 10.2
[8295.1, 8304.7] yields 12.5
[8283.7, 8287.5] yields 10.3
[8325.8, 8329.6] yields 8.87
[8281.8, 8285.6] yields 9.28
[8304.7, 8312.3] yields 8.19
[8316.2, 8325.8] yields 9.3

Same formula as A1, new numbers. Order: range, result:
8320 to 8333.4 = 10.43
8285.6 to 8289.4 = 10.46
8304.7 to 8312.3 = 9.587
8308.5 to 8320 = 10.32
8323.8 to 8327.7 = 9.209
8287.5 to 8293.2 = 10.93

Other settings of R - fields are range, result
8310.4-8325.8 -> 4.138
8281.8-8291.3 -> 8.362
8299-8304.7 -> 9.44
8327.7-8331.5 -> 9.026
